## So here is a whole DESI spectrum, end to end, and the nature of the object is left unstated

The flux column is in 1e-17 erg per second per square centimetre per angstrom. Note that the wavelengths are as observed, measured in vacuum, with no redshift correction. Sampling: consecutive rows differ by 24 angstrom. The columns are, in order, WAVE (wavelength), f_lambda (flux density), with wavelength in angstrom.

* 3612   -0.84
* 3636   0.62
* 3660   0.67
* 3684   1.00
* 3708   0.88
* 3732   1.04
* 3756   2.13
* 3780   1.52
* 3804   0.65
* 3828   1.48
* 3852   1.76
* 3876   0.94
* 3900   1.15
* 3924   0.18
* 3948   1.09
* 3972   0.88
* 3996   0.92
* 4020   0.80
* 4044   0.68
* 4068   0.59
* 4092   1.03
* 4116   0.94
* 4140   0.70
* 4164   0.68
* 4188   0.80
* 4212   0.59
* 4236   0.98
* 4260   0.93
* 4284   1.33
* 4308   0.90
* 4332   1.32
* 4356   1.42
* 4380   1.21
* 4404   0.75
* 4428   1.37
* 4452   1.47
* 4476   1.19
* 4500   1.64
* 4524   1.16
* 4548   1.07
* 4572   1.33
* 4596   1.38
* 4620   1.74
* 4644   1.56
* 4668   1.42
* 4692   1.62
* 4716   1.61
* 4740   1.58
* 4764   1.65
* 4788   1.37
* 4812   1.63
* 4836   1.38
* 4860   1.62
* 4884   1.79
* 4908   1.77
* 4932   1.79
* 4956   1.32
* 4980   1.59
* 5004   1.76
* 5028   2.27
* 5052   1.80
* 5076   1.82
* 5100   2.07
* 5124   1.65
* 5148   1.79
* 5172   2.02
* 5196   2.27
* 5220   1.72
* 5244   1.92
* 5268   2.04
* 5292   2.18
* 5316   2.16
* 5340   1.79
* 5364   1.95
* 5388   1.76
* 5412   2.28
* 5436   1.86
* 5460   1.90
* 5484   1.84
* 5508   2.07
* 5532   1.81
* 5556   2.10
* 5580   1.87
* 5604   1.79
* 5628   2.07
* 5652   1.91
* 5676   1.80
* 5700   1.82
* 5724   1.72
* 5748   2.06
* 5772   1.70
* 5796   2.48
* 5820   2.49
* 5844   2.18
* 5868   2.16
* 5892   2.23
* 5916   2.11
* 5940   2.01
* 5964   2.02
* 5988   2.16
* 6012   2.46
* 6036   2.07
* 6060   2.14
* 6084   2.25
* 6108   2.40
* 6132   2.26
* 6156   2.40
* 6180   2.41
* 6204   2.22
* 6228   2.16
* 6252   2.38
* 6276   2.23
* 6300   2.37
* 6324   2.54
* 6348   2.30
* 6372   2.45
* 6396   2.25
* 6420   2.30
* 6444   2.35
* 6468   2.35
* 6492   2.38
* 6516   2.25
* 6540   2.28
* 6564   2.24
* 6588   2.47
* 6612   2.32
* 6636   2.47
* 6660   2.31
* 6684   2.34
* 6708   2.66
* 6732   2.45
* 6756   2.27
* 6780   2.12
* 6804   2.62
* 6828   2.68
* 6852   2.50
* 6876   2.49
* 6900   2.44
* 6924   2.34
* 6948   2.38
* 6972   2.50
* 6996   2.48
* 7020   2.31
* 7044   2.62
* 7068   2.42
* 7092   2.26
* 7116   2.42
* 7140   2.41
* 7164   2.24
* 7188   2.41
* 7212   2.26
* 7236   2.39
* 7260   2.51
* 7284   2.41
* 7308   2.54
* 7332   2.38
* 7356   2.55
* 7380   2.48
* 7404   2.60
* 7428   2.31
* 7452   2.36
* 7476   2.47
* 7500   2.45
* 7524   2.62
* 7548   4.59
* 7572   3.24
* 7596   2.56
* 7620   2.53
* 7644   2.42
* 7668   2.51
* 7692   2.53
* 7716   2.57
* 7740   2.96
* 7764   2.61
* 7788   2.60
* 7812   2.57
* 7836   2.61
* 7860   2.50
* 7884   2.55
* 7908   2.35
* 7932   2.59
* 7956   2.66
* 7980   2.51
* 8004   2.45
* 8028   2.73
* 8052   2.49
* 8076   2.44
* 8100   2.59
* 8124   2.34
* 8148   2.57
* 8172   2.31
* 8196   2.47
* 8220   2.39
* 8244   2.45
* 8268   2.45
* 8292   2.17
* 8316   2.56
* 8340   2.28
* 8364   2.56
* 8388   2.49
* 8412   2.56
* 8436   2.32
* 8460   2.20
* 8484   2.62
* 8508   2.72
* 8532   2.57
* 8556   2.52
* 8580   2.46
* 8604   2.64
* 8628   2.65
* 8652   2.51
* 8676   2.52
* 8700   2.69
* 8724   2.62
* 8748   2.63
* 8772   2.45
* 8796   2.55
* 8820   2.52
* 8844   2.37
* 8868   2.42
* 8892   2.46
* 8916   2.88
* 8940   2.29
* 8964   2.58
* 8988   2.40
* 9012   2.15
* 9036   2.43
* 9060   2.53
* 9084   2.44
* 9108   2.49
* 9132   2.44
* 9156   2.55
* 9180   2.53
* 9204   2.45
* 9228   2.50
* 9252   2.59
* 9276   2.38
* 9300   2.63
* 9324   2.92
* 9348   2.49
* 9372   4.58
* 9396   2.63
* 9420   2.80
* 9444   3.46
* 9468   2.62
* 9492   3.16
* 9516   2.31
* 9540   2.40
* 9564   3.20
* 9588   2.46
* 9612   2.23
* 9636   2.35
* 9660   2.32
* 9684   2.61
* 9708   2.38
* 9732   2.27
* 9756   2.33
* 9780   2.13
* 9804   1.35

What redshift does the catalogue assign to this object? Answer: 0.150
